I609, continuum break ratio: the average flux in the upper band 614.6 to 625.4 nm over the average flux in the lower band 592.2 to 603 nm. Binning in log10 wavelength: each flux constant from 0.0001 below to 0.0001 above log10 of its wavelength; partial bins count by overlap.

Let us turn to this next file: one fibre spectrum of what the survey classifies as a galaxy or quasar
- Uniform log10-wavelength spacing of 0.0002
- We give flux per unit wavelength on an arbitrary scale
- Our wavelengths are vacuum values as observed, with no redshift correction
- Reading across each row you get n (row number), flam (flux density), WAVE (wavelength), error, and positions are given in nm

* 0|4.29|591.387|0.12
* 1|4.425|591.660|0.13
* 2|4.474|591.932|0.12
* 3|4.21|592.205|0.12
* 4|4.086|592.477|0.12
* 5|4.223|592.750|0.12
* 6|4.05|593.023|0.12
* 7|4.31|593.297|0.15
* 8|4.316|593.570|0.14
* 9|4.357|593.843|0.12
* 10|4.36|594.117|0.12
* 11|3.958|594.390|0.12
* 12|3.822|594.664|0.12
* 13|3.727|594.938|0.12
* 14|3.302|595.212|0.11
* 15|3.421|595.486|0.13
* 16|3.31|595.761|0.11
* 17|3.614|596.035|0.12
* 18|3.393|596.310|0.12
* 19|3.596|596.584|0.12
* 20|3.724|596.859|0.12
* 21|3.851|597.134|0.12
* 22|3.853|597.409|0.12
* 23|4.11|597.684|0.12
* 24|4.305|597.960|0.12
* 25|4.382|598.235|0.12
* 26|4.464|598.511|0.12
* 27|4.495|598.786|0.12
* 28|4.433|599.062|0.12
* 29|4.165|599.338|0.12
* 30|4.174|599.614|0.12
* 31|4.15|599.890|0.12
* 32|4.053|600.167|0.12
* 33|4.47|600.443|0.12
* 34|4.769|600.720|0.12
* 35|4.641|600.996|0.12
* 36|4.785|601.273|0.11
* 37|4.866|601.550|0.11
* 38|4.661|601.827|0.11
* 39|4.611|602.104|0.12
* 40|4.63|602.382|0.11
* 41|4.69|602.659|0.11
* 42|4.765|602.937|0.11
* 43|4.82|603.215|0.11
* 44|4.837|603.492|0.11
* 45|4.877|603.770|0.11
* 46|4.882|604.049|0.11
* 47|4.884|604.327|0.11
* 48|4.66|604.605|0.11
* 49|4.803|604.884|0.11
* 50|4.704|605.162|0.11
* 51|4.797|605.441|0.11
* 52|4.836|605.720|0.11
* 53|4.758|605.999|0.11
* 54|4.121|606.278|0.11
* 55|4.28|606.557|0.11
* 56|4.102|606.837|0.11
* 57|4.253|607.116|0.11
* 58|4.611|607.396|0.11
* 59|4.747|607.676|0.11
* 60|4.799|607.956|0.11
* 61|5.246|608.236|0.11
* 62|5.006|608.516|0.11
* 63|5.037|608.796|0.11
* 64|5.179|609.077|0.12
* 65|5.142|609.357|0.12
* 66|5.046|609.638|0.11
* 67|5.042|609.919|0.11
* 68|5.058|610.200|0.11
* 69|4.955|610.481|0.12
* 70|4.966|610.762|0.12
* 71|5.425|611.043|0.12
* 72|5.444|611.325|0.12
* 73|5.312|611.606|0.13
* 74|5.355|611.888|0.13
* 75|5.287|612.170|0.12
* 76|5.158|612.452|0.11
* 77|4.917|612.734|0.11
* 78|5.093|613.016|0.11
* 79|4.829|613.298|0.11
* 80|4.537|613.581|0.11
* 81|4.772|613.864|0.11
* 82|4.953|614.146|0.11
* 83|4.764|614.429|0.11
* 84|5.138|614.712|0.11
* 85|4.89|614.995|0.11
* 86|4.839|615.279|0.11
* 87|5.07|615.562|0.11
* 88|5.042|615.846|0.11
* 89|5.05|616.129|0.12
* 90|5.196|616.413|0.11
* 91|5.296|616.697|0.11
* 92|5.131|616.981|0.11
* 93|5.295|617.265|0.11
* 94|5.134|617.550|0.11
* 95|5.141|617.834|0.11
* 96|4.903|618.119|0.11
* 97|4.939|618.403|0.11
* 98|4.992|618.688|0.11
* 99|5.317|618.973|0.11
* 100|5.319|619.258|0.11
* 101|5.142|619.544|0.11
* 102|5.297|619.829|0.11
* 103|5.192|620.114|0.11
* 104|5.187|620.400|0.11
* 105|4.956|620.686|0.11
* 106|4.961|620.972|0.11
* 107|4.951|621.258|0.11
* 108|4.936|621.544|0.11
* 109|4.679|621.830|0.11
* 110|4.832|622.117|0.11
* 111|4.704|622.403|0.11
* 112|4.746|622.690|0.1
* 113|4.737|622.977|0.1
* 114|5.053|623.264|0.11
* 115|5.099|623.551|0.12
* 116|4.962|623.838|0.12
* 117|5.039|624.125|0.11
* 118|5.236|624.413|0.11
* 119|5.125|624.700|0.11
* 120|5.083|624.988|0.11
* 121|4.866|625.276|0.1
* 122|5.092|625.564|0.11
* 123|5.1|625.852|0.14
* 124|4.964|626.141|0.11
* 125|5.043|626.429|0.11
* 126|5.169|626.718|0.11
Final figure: 1.2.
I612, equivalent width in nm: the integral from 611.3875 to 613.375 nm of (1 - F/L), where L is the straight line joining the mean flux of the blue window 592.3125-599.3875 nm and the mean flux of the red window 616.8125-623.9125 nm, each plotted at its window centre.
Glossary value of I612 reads -0.20 nm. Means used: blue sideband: 3.98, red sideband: 5.03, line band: 5.16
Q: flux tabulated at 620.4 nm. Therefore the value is 5.187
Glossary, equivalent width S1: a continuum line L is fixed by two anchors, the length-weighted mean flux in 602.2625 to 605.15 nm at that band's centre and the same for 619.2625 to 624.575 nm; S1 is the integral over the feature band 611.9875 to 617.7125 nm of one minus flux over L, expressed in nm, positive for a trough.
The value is -0.13 nm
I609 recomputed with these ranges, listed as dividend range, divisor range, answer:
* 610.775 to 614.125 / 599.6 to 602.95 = 1.12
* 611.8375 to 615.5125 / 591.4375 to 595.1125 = 1.19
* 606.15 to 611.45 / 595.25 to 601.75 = 1.18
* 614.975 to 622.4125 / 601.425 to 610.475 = 1.06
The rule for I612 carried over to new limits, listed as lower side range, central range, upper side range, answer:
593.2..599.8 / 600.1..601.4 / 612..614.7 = -0.107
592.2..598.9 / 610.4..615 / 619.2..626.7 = -0.434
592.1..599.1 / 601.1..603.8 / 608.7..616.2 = -0.204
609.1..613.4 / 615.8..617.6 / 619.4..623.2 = -0.048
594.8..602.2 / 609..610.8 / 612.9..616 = -0.145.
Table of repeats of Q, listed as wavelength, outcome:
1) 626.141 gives 4.964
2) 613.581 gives 4.537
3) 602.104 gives 4.611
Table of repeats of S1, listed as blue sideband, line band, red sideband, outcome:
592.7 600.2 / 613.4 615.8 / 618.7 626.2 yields -0.08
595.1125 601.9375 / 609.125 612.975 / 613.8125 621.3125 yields -0.33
